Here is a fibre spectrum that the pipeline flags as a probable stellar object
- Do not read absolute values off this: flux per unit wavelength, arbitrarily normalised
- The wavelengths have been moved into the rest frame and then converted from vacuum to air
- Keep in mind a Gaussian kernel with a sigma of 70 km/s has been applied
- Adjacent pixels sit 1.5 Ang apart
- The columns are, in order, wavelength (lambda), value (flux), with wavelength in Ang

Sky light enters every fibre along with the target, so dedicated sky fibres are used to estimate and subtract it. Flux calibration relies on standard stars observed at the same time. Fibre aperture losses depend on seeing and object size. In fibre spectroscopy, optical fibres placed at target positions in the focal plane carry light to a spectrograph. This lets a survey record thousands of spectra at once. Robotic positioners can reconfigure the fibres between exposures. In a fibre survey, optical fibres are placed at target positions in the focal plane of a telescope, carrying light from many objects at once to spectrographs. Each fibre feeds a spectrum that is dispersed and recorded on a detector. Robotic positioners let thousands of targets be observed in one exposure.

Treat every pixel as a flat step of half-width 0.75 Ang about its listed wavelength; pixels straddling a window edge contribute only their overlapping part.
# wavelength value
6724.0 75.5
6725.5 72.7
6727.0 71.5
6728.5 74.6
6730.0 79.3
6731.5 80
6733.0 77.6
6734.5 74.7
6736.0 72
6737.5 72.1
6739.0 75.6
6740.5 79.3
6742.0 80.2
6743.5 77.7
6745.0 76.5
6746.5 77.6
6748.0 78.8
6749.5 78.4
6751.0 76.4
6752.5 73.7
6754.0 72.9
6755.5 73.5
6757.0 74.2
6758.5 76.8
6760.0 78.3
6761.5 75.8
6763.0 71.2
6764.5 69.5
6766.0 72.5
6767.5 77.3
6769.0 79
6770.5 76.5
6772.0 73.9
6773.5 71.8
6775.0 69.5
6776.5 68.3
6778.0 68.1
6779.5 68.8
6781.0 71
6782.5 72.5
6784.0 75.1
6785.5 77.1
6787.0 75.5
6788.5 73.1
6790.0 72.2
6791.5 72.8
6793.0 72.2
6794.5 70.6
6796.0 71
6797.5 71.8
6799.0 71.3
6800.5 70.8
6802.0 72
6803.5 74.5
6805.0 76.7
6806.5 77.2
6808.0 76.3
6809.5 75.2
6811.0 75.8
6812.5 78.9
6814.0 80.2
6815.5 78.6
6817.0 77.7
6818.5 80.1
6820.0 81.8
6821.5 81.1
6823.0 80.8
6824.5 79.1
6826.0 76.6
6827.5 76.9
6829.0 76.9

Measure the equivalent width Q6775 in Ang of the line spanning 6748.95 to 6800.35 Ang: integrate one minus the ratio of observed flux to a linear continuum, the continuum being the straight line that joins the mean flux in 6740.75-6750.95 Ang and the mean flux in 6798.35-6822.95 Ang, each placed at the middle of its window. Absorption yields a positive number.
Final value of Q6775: 2.86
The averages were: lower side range 78.1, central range 73.3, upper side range 76.9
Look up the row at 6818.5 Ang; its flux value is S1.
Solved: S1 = 80.1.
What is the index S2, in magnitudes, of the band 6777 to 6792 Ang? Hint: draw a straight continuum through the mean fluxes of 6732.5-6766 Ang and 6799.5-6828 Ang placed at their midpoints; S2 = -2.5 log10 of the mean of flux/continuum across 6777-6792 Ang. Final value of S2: 0.06 mag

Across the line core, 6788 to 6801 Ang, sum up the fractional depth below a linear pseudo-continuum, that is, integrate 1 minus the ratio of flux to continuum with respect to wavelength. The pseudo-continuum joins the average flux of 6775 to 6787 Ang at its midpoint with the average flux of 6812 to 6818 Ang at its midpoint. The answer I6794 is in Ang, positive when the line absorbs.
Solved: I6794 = 0.5 Ang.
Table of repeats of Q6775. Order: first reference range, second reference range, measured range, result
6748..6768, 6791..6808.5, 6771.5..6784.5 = 0.5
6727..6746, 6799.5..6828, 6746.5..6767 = 0.5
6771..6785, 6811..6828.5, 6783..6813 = 0.4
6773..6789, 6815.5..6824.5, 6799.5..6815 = 0.3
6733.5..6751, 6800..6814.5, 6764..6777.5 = 0.6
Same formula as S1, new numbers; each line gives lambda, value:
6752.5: 73.7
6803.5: 74.5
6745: 76.5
